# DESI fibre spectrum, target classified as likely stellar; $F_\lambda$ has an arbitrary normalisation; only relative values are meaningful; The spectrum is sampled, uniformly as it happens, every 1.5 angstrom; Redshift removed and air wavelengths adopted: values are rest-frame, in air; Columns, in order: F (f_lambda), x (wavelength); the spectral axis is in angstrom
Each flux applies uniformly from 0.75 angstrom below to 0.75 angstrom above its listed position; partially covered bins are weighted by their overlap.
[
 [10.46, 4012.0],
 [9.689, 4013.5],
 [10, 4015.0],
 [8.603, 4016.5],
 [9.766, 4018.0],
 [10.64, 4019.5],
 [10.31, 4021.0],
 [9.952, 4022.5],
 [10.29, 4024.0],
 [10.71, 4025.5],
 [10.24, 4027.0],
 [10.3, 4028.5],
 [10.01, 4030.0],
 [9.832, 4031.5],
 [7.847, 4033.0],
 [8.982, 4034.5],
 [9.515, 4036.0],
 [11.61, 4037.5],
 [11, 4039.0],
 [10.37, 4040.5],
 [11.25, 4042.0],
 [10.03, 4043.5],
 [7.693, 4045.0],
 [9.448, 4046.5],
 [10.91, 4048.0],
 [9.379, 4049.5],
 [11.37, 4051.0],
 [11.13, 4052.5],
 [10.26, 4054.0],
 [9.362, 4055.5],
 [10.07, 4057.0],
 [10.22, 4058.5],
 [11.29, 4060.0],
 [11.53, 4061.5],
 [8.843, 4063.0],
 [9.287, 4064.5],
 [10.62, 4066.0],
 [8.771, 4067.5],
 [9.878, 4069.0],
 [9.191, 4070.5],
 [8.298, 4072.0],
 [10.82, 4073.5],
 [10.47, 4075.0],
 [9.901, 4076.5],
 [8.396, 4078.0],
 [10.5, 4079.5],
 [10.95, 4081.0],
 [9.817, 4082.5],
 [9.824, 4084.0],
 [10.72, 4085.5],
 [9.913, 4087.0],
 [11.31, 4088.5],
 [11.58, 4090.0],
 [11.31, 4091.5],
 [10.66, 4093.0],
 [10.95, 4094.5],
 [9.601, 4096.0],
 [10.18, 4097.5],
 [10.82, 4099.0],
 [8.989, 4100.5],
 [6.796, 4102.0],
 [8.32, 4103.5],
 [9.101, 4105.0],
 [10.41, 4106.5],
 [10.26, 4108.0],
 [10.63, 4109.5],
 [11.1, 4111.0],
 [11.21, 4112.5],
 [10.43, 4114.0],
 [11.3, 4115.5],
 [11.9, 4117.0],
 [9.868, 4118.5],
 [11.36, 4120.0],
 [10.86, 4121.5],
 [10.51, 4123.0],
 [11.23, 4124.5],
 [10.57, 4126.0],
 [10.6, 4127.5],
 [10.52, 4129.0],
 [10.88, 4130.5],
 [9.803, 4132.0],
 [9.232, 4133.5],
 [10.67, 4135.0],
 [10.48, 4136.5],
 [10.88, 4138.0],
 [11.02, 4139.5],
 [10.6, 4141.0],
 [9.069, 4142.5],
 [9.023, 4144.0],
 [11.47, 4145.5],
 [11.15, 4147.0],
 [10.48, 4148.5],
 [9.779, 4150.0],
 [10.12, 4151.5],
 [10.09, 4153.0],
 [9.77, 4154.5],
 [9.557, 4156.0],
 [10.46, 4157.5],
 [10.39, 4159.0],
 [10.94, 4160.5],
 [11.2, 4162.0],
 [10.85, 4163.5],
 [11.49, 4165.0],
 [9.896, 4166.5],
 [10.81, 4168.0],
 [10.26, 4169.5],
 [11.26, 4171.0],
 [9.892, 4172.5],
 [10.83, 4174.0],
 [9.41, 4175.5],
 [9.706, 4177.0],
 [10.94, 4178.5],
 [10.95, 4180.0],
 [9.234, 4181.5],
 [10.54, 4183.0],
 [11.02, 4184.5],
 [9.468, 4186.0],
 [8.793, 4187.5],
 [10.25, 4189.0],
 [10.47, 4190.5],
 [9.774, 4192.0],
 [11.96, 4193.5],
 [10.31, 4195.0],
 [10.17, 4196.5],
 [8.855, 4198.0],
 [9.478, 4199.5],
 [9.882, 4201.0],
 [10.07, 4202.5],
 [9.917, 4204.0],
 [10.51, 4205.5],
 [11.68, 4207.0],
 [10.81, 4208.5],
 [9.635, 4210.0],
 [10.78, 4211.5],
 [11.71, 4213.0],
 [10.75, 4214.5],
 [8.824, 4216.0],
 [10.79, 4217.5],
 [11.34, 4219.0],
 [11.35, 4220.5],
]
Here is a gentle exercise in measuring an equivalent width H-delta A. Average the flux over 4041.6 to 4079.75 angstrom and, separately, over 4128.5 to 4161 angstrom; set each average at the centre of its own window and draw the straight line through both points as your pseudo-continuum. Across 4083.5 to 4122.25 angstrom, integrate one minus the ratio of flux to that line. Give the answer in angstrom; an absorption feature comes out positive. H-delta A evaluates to -1.0 angstrom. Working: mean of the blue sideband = 9.94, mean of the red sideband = 10.3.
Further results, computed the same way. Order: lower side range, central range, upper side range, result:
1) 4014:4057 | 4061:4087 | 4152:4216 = 0.6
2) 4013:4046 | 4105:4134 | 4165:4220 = -1.4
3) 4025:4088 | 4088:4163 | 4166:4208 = -1.9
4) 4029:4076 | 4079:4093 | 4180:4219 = -0.9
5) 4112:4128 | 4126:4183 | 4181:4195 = 0.9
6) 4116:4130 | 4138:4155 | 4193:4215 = 0.7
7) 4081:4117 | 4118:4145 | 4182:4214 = -0.4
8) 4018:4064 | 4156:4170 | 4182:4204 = -0.8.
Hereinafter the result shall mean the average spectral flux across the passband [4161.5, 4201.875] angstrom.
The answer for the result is 10.3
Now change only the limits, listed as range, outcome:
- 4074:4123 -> 10.3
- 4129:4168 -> 10.4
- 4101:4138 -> 10.3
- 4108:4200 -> 10.4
